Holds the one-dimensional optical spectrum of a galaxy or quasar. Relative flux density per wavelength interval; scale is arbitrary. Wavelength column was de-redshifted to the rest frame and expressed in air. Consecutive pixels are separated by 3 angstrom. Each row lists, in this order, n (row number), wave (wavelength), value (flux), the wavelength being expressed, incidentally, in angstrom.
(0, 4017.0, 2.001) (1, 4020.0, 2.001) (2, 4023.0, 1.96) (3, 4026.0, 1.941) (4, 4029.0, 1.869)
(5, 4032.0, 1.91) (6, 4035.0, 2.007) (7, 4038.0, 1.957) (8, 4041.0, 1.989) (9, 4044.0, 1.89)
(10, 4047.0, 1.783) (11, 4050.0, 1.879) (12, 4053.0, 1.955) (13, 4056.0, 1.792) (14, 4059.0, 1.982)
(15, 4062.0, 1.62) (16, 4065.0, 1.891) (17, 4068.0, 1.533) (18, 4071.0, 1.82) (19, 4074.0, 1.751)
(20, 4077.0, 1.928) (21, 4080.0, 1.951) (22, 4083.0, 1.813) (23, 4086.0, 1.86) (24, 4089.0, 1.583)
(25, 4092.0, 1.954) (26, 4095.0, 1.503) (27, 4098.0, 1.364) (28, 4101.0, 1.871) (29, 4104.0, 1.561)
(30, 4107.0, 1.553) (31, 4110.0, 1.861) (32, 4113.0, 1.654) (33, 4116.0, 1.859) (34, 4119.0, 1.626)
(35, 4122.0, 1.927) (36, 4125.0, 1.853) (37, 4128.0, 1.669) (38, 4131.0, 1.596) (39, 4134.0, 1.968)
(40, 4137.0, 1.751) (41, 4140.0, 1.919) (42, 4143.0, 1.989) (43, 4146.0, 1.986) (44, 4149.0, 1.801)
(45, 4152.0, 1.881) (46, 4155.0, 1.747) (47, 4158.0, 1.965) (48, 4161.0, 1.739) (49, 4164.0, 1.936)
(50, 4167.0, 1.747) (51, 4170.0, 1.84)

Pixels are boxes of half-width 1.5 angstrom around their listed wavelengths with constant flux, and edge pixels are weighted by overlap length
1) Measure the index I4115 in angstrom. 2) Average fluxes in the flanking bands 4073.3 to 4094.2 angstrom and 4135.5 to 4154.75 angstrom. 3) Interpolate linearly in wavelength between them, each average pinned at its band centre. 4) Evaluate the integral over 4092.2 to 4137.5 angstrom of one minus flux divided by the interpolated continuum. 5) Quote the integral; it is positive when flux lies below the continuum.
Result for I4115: 3.4 angstrom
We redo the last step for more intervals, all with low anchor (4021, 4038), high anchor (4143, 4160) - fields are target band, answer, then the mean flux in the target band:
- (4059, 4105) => 4.1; 1.74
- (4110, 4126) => 0.9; 1.79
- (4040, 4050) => 0.3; 1.88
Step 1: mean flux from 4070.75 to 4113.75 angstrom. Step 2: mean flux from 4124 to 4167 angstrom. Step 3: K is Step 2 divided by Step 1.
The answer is 1.1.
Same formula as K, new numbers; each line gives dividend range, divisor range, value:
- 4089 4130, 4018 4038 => 0.87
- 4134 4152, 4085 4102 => 1.13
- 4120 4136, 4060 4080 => 1.01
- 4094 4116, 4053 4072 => 0.92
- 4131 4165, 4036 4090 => 1.02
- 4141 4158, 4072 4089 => 1.03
